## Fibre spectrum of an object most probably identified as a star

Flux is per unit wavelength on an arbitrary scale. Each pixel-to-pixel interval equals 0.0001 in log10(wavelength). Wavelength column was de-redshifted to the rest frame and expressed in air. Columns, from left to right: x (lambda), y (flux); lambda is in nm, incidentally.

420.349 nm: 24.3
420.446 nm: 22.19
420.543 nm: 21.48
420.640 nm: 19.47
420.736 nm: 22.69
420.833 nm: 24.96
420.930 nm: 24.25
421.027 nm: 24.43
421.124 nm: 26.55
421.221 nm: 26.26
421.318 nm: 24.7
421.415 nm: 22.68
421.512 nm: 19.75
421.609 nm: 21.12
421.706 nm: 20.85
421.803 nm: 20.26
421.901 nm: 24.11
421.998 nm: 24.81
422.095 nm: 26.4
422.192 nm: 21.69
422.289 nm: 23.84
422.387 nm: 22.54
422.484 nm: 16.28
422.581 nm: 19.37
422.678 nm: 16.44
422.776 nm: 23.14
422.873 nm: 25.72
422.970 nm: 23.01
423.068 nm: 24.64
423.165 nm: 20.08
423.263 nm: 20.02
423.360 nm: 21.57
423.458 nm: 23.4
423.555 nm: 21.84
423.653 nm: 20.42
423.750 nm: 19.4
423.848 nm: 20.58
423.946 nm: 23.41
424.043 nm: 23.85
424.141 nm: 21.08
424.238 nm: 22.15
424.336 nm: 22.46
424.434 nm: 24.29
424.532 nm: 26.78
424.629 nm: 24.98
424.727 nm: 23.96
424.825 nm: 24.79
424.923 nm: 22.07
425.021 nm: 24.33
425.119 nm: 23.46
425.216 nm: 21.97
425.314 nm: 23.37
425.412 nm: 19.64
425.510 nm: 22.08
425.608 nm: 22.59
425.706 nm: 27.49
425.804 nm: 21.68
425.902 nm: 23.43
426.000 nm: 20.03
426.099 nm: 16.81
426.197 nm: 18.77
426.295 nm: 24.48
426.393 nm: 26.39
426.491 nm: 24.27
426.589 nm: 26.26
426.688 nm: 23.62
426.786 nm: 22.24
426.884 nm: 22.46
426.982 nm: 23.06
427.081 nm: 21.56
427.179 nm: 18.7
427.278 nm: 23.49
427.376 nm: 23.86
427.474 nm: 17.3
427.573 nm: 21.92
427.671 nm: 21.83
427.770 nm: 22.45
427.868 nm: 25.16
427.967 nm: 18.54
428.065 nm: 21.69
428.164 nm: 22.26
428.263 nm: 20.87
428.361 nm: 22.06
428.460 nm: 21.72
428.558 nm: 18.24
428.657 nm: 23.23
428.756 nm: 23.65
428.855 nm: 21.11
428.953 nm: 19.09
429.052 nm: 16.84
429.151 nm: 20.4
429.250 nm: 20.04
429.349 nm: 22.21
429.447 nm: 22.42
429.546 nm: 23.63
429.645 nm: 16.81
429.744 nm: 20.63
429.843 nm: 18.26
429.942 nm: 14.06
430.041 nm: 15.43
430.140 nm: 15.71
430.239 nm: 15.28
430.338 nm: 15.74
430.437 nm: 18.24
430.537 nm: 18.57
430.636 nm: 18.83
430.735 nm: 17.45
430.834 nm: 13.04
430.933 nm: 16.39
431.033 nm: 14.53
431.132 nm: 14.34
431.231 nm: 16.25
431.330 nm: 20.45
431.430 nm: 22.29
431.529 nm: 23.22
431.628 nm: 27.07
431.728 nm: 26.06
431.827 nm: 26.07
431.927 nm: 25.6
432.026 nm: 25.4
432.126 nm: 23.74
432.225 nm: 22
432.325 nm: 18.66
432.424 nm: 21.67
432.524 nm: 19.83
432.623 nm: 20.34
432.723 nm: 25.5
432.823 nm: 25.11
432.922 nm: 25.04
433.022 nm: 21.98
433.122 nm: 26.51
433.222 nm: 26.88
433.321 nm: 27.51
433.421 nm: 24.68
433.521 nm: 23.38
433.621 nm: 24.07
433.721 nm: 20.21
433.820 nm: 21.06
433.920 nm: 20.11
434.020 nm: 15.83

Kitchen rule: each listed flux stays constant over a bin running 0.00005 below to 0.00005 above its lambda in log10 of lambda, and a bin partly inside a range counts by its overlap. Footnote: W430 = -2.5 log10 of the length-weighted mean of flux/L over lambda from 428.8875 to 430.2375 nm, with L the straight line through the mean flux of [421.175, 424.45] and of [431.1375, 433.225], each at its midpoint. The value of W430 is 0.21 mag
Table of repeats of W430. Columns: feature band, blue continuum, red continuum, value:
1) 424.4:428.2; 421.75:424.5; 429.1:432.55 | -0.08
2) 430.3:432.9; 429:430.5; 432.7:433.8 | 0.05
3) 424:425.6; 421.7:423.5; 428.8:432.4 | -0.09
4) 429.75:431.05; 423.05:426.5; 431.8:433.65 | 0.39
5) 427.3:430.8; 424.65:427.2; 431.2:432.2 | 0.17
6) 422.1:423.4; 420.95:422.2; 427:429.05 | 0.07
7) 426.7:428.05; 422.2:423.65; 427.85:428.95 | -0.02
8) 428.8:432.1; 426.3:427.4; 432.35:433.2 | 0.19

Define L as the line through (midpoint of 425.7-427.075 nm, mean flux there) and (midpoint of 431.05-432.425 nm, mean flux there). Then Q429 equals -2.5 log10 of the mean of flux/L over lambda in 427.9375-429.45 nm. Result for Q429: 0.08 mag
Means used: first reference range 22.7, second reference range 22.2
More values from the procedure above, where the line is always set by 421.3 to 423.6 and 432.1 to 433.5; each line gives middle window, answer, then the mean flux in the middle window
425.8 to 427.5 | 0.02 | 22.2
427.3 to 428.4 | 0.05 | 21.7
